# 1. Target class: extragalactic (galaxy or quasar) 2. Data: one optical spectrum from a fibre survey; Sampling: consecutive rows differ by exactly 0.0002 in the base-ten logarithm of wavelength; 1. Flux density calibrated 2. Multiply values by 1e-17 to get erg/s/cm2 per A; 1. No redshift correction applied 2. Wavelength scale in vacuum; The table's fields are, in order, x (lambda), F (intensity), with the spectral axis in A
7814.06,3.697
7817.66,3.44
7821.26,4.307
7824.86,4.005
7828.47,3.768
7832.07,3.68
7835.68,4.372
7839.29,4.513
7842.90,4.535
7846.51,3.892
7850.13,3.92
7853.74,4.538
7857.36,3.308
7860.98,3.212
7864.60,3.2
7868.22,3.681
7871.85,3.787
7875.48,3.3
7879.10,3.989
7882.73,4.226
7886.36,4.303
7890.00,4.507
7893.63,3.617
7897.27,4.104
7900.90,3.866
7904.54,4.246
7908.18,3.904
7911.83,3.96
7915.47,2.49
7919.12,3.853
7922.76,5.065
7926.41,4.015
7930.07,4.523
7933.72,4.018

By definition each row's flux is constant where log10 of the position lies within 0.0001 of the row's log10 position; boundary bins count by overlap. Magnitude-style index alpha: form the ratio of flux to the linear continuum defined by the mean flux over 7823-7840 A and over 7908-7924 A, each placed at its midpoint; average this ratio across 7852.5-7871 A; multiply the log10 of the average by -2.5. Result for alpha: 0.11 mag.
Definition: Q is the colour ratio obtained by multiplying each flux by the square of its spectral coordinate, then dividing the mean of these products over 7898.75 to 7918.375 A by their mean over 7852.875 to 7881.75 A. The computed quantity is 1.04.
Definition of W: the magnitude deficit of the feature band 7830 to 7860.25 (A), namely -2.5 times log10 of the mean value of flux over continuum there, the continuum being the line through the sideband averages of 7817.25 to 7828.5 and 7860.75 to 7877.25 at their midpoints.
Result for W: -0.10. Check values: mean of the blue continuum 3.95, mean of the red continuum 3.46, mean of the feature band 4.06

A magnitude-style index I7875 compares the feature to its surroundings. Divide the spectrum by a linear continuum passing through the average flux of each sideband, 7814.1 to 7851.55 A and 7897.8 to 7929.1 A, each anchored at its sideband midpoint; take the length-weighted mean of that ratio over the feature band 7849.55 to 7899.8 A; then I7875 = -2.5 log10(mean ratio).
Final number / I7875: 0.04 mag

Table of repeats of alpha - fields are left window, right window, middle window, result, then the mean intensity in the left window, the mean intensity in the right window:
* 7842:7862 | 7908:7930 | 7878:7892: -0.09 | 3.9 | 3.93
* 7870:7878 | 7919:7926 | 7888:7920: 0.08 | 3.58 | 4.52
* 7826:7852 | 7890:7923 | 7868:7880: 0.09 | 4.1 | 3.88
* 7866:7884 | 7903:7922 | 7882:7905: -0.10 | 3.77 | 3.76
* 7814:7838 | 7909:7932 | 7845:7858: -0.01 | 3.92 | 3.98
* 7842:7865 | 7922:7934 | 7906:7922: 0.17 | 3.81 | 4.39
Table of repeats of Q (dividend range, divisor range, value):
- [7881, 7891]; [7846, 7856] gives 1.06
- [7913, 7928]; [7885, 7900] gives 0.95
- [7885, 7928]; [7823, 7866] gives 1.03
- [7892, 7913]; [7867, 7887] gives 1.03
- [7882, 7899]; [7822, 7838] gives 1.05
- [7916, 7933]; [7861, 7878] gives 1.22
